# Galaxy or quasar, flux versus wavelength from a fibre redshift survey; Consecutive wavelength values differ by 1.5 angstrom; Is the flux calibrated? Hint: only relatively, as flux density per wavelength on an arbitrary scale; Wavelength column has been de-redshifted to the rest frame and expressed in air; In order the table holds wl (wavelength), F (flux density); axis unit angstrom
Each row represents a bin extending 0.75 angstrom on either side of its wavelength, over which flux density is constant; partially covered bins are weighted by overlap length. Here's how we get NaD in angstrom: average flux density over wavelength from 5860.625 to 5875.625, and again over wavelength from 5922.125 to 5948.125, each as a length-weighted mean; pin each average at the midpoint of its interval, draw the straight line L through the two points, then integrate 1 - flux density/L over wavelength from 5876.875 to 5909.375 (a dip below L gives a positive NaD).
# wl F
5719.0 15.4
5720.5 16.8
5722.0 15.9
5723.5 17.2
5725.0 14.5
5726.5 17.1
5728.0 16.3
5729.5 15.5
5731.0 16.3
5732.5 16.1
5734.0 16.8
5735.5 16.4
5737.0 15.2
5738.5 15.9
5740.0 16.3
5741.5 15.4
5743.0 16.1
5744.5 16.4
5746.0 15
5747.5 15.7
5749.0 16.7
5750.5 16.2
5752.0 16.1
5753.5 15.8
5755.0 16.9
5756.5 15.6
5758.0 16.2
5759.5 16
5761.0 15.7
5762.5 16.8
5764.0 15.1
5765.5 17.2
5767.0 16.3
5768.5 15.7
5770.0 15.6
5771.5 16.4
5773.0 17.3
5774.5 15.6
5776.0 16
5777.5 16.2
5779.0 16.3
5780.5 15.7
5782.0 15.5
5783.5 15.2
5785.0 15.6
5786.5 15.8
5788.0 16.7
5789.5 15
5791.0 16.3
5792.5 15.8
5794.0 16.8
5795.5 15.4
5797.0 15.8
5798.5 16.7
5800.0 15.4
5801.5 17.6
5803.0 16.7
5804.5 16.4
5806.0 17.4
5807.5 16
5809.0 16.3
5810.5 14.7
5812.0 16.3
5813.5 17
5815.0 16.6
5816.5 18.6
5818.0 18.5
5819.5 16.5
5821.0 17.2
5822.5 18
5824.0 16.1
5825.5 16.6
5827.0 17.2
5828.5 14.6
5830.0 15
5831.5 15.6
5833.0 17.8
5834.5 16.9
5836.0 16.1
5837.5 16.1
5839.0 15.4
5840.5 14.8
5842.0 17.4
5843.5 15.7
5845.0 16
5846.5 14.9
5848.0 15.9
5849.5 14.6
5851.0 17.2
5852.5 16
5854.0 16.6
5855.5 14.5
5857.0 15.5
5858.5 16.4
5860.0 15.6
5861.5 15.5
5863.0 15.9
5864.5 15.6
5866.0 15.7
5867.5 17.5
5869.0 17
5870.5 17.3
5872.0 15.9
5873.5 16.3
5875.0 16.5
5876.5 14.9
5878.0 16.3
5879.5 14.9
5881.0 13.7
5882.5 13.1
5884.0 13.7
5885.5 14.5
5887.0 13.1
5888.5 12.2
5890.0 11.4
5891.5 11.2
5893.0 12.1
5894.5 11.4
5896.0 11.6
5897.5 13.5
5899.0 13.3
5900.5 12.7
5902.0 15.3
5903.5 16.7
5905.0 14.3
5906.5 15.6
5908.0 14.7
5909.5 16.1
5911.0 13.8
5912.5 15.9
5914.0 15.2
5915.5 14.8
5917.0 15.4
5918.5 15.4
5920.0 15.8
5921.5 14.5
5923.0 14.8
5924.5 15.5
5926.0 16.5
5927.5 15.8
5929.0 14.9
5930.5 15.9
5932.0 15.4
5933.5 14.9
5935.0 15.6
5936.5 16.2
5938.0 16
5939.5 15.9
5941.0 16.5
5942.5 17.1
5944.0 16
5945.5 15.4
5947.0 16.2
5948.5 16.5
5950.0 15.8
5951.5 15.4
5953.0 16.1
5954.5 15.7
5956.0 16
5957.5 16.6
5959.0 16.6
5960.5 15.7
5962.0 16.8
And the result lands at 5.0 angstrom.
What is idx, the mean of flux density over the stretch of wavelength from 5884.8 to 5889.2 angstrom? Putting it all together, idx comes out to 13.3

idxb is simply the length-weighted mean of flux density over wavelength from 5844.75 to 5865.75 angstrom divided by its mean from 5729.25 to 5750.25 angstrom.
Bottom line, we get 0.98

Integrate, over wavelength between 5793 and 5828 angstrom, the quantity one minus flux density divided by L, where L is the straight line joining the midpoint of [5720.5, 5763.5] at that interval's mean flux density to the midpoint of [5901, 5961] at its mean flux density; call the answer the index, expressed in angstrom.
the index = -1.6 angstrom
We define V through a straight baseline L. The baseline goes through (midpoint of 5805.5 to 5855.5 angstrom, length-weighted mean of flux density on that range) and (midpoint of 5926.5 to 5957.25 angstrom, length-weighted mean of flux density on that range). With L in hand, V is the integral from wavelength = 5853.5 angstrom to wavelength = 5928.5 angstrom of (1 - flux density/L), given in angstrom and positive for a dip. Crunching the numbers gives 5.9 angstrom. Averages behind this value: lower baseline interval 16.3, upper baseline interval 15.9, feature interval 14.8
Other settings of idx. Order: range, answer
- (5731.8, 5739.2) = 16.1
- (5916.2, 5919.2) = 15.4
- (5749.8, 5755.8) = 16.2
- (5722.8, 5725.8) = 15.8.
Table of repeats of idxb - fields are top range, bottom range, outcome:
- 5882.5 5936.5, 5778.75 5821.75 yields 0.88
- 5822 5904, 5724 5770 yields 0.95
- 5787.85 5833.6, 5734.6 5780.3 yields 1.02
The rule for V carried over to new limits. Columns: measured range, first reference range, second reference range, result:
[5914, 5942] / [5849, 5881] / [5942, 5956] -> 0.77 angstrom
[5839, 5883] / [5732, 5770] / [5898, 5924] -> -1.38 angstrom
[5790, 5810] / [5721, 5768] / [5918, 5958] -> -0.39 angstrom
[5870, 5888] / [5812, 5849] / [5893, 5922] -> 0.30 angstrom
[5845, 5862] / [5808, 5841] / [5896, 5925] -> 0.20 angstrom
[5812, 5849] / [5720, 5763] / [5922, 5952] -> -1.06 angstrom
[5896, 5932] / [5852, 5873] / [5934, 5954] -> 2.36 angstrom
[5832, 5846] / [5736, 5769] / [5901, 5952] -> -0.37 angstrom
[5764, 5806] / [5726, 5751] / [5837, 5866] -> -0.45 angstrom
